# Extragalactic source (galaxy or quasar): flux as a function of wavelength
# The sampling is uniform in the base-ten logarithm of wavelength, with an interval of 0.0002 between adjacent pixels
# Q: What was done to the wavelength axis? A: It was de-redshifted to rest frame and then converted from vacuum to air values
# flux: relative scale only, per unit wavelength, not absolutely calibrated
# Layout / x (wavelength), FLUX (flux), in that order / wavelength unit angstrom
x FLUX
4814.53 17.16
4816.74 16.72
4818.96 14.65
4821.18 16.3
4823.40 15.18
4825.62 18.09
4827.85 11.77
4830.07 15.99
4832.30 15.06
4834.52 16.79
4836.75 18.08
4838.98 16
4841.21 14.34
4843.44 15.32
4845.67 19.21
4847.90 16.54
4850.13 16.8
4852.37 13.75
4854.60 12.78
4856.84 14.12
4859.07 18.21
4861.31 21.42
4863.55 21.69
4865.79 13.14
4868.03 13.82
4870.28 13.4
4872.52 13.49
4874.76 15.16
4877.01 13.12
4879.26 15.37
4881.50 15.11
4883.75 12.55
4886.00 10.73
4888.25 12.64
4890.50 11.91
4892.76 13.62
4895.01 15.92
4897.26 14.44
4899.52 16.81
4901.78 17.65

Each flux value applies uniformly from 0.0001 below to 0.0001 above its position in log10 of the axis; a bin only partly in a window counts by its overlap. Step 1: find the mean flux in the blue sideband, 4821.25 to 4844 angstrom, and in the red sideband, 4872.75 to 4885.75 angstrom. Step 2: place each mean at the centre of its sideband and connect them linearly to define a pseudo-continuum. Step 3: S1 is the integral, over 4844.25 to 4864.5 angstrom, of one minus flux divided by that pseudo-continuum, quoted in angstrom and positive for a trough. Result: -3.0 angstrom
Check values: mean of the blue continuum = 15.7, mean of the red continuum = 14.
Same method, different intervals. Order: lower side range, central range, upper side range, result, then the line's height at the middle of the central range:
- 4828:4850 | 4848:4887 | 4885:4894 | -2.86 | 14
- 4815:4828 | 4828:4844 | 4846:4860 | -0.02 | 15.7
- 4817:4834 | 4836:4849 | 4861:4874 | -0.81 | 15.6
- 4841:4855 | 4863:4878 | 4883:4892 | -1.04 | 13.6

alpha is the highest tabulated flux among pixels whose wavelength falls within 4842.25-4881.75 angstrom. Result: 21.69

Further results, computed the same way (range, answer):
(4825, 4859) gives 19.21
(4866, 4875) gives 15.16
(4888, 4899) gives 15.92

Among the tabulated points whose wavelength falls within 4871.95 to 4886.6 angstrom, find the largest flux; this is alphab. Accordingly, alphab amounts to 15.37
